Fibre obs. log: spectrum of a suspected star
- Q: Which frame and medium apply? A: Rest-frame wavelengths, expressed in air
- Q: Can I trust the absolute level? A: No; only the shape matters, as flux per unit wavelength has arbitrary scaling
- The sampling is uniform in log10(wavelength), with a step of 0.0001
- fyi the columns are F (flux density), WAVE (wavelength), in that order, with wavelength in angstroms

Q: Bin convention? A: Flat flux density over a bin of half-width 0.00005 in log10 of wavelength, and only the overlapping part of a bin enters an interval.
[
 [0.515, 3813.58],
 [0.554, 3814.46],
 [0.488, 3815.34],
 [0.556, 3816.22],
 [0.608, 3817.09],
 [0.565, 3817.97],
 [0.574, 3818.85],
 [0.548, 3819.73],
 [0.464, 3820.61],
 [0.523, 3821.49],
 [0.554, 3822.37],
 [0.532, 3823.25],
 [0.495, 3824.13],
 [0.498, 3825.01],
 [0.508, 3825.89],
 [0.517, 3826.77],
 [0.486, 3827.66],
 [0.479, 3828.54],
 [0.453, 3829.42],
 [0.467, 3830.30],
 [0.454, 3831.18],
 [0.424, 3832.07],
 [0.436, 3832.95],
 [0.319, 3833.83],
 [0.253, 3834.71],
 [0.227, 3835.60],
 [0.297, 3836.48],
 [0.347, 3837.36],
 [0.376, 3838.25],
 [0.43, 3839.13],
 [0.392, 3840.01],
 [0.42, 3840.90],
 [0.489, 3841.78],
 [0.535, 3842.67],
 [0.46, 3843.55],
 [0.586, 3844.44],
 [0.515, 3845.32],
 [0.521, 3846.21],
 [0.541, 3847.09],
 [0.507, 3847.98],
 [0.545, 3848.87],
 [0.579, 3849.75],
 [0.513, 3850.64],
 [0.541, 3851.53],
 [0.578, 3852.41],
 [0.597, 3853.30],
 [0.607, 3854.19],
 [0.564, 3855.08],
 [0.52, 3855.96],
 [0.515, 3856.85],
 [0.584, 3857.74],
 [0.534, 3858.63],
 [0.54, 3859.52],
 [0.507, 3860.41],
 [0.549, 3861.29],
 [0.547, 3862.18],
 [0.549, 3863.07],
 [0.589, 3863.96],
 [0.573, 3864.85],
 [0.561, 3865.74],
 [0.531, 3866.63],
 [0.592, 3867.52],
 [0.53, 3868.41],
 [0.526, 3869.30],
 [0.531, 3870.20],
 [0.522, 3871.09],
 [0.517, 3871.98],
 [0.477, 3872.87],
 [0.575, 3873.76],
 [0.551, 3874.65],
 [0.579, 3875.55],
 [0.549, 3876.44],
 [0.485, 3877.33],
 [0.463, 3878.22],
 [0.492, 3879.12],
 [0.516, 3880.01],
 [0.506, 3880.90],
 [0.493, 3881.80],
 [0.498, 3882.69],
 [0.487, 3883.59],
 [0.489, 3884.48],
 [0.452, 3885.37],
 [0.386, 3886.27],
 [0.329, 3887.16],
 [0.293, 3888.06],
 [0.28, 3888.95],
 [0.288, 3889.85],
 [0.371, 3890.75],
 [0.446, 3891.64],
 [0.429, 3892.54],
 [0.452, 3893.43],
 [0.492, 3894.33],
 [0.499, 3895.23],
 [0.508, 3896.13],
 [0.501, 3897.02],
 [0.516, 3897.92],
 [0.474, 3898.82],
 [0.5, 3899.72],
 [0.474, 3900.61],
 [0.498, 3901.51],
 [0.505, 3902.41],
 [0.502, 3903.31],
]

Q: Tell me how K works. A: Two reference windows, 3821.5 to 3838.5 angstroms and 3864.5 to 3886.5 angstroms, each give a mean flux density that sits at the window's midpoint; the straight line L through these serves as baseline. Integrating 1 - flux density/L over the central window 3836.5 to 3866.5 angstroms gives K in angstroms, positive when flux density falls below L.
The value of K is -3.0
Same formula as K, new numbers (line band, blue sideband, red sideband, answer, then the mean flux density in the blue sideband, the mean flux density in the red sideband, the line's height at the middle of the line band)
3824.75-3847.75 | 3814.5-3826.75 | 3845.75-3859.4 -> 4.3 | 0.532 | 0.549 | 0.541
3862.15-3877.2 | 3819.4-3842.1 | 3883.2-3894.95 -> -4.8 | 0.437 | 0.401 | 0.413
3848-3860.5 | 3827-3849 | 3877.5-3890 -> -3.3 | 0.438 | 0.431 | 0.435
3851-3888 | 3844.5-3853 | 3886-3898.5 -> -3.2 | 0.541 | 0.415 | 0.481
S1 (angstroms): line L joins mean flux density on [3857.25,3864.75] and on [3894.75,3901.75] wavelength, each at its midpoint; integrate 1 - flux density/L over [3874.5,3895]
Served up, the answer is 2.73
